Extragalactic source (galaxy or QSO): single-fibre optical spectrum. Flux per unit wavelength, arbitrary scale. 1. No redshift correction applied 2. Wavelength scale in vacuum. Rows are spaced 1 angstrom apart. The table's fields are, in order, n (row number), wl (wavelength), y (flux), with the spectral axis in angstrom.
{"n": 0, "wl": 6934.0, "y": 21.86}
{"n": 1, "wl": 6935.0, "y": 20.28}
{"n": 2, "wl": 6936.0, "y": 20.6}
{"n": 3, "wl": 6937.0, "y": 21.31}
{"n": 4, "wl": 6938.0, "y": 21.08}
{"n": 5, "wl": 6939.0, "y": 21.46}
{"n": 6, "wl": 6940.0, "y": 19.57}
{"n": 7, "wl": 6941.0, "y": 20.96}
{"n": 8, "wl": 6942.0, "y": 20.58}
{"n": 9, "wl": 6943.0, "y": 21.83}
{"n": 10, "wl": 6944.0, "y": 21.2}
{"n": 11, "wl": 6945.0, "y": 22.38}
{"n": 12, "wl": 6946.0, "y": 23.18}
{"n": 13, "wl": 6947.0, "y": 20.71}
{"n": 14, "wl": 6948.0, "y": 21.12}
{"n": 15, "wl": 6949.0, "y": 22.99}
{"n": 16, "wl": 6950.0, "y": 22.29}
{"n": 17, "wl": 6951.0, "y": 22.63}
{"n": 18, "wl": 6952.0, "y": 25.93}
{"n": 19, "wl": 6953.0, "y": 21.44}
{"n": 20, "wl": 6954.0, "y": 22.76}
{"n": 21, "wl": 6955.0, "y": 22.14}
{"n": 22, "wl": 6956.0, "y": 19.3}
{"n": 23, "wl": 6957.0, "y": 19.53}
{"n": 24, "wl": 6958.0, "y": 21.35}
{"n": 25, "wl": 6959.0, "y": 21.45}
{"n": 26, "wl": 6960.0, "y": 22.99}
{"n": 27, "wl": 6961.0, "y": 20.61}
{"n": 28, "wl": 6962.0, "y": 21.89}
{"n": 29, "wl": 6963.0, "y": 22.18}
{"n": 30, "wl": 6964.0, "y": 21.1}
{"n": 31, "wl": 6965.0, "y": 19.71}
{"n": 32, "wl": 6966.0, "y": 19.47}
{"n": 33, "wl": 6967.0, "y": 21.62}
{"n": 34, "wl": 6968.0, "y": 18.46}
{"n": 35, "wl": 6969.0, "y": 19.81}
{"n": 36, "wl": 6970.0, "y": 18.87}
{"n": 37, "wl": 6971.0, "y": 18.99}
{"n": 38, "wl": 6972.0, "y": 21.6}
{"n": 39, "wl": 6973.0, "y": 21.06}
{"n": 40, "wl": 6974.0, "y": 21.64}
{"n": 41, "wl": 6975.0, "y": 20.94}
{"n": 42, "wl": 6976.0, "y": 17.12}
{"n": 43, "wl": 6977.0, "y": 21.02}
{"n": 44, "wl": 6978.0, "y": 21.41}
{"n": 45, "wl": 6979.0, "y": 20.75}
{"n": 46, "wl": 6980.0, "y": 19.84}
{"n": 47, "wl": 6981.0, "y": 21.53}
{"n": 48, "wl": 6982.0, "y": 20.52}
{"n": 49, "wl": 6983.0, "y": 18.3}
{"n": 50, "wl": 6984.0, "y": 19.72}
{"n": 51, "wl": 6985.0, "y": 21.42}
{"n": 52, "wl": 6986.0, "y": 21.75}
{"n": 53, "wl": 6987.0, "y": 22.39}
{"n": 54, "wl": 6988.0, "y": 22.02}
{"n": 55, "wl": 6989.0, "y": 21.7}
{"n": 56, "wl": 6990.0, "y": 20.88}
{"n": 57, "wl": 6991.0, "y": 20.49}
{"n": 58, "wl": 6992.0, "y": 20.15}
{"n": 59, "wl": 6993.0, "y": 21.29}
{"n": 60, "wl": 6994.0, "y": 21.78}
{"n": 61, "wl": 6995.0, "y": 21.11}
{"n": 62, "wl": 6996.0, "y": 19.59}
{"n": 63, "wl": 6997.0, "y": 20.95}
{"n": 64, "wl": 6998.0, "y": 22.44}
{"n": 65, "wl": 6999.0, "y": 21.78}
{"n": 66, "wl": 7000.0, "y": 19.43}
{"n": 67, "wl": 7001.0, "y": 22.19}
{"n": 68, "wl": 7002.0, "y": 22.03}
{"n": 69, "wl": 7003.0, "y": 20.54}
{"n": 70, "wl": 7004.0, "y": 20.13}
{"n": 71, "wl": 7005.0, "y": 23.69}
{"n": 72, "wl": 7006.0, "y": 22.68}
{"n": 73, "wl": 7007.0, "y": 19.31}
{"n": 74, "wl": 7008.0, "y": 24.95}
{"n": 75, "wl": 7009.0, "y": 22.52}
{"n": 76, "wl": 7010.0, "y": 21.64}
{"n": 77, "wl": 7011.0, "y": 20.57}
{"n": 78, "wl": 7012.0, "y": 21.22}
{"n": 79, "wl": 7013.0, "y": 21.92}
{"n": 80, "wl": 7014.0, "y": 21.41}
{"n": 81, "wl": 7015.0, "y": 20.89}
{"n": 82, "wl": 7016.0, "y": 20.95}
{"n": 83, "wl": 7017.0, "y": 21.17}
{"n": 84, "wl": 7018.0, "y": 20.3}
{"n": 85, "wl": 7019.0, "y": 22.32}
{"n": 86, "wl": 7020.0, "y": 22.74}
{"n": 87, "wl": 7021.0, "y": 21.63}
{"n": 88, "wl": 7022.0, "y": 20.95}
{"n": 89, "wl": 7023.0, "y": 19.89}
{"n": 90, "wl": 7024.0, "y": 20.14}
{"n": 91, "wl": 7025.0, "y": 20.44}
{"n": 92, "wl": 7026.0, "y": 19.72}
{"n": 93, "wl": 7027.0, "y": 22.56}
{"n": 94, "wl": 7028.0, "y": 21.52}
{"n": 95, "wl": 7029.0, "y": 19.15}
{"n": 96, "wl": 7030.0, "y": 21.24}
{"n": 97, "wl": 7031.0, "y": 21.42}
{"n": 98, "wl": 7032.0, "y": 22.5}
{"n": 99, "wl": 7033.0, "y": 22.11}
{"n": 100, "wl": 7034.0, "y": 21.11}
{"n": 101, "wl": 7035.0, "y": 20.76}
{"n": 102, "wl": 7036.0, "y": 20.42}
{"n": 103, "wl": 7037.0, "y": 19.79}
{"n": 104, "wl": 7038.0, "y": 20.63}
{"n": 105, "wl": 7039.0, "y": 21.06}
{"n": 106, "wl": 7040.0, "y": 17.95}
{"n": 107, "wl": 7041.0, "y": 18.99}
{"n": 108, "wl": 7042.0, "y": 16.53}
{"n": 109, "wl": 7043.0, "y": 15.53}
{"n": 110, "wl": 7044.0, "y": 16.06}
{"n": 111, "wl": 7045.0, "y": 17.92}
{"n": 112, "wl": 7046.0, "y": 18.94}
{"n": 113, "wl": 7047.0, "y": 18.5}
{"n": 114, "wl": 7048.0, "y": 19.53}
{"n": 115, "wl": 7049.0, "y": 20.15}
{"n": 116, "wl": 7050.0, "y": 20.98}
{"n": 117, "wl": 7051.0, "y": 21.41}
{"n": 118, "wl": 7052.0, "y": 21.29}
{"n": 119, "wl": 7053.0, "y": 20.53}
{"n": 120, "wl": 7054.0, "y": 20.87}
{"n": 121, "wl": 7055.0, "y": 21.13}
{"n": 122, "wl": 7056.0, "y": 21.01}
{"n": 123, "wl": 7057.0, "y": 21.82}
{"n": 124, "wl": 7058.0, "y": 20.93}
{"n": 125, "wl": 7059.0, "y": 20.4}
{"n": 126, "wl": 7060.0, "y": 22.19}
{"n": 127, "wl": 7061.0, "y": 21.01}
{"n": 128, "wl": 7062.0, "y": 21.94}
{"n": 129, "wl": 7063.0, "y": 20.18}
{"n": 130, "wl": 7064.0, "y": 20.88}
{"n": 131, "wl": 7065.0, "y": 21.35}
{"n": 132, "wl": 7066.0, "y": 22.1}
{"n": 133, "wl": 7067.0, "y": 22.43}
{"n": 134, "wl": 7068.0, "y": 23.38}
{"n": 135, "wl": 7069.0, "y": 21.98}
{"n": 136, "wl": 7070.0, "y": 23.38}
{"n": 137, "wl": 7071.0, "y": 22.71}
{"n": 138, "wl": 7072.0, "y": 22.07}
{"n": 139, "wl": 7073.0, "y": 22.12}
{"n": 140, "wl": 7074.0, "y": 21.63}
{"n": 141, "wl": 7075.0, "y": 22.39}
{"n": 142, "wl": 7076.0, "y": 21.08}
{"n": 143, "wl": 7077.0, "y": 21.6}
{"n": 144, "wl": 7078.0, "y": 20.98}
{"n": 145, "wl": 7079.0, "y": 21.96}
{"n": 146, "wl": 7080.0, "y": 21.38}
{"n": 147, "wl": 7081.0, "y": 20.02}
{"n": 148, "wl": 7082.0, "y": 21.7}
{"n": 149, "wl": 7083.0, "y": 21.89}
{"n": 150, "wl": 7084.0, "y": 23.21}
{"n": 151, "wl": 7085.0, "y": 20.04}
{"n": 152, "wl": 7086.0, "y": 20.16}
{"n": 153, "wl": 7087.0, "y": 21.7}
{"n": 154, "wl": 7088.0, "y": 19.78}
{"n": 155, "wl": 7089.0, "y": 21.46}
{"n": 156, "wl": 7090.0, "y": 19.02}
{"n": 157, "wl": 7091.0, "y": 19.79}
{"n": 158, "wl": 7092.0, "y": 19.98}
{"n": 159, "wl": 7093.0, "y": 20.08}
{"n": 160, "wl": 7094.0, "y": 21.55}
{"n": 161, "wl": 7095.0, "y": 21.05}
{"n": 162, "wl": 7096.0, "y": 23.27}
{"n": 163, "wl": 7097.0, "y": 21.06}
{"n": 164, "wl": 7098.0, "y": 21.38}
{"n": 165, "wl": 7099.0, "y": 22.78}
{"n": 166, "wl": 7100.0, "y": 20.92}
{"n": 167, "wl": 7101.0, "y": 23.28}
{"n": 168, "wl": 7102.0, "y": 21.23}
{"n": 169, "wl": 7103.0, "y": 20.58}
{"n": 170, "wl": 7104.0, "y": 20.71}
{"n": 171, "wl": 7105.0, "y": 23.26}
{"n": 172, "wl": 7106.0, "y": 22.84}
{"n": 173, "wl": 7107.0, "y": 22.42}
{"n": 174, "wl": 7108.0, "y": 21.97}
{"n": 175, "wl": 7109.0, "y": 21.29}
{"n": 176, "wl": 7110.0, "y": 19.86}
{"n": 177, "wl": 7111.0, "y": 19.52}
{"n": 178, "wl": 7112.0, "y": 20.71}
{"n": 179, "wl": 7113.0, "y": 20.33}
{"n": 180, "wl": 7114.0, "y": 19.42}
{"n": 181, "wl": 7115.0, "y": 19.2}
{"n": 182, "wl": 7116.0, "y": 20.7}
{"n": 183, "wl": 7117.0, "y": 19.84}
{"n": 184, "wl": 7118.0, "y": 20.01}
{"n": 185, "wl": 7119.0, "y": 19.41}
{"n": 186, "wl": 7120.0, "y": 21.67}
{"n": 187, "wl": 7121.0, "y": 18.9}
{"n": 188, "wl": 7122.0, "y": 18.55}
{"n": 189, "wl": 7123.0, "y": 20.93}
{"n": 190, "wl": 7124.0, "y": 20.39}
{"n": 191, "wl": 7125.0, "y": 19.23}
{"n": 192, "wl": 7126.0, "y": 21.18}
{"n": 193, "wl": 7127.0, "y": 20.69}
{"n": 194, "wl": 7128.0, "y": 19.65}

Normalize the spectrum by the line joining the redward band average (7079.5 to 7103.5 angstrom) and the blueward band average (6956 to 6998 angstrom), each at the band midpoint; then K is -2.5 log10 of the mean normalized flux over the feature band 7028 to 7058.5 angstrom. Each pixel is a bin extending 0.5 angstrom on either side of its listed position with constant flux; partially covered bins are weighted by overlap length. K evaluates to 0.05 mag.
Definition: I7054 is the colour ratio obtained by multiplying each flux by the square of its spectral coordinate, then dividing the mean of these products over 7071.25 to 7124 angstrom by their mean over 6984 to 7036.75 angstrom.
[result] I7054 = 1.01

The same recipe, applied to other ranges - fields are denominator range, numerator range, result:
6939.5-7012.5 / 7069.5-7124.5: 1.03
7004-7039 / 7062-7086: 1.04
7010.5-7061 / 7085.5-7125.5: 1.03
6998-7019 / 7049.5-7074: 1.02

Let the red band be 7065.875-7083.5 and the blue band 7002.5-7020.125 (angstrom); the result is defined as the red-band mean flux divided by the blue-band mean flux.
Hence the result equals 1.0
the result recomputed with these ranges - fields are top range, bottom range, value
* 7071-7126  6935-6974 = 0.99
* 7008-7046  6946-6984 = 0.98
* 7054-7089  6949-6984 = 1.03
